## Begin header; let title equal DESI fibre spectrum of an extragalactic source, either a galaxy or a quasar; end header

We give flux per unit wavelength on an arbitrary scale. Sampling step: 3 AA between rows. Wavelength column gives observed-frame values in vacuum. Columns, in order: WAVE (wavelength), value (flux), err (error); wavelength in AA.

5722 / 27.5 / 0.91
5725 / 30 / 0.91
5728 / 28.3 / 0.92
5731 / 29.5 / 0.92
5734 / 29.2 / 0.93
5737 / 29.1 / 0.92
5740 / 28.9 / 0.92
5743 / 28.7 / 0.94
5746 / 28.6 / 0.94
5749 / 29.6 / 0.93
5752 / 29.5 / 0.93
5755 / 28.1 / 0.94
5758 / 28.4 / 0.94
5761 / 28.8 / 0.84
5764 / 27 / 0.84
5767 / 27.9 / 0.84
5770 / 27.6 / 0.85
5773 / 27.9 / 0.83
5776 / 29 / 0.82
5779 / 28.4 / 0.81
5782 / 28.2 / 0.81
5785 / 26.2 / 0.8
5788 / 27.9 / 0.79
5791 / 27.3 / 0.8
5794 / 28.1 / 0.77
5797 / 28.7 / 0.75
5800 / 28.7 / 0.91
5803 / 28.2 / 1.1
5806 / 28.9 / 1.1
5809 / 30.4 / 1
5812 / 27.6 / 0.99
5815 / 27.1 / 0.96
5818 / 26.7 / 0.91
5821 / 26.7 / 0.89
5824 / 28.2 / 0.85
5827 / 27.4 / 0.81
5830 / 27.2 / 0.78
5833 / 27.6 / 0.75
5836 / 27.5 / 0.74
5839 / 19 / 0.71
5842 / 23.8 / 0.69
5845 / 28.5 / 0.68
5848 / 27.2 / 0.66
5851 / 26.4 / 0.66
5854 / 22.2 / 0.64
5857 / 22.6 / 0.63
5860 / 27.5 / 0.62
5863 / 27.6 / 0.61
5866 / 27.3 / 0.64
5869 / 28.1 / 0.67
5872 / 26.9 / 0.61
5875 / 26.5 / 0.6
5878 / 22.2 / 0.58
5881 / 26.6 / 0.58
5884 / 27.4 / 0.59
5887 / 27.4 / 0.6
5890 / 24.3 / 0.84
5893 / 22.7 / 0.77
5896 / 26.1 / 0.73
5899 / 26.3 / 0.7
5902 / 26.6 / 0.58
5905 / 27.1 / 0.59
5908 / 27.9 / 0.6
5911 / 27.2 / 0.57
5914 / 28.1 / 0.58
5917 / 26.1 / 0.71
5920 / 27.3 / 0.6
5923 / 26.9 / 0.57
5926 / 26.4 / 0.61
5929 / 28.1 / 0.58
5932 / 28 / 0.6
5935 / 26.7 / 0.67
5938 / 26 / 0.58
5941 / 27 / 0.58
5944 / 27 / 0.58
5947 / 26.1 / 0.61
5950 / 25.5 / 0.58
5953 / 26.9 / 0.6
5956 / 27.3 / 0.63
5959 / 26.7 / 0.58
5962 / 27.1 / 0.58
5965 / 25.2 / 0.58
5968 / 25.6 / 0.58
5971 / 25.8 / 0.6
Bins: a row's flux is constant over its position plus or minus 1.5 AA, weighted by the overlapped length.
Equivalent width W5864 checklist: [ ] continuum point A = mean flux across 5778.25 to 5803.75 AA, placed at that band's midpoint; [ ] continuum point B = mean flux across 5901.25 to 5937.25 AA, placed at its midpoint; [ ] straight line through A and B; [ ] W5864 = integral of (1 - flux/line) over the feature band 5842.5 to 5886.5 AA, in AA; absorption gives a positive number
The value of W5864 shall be 2.1 AA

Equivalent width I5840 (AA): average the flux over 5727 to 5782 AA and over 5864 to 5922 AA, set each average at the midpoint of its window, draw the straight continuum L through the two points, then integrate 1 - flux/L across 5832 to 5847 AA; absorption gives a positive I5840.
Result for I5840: 1.10 AA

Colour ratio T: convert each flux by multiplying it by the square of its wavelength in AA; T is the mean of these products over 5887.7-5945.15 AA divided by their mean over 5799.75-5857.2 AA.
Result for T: 1.0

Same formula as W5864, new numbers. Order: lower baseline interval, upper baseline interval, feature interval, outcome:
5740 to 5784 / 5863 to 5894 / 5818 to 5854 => 1.0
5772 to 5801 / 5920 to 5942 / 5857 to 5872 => 0.2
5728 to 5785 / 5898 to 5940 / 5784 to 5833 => 0.4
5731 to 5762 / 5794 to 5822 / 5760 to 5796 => 0.8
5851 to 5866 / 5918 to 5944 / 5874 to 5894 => 0.5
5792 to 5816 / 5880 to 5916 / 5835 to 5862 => 2.5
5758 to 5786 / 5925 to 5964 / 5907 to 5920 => -0.1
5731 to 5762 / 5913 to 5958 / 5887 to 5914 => 1.0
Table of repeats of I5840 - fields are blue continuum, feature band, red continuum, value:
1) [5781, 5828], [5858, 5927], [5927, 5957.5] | 1.8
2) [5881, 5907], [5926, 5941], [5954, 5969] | -0.5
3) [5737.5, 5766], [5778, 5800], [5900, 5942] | 0.3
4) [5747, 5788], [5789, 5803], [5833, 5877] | -0.4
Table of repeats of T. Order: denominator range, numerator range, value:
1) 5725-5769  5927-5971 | 0.99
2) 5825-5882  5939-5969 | 1.06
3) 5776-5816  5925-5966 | 1.00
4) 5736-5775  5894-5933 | 1.00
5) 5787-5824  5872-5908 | 0.95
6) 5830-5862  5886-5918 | 1.06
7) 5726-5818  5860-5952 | 0.98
